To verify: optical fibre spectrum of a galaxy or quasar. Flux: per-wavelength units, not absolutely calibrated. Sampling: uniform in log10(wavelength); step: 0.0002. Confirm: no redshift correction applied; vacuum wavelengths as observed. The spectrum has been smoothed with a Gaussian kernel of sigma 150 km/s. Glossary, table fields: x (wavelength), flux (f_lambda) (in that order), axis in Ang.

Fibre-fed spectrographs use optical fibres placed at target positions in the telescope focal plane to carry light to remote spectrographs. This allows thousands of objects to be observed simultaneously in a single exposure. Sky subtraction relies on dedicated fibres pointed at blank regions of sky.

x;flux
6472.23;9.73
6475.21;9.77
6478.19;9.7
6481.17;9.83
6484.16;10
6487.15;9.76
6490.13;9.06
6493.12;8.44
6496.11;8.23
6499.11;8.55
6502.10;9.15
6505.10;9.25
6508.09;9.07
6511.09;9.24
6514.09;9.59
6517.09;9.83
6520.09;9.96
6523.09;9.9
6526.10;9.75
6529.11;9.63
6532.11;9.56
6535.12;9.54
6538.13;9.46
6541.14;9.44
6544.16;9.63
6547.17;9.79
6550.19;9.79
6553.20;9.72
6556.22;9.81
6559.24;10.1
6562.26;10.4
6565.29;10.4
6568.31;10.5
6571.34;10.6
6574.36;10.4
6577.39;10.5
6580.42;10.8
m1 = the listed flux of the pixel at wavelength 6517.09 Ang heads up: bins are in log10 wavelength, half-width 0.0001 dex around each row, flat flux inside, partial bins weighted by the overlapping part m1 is 9.83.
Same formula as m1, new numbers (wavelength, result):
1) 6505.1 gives 9.25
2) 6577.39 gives 10.5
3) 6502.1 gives 9.15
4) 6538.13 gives 9.46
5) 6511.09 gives 9.24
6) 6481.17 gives 9.83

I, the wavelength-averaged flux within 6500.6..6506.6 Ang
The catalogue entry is 9.21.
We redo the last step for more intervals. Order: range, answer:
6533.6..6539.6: 9.5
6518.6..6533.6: 9.76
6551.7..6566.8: 10.1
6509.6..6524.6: 9.7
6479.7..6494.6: 9.42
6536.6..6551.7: 9.62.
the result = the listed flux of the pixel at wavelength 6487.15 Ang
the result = 9.76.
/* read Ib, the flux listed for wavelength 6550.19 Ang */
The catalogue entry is 9.79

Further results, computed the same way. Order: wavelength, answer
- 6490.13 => 9.06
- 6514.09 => 9.59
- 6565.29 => 10.4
